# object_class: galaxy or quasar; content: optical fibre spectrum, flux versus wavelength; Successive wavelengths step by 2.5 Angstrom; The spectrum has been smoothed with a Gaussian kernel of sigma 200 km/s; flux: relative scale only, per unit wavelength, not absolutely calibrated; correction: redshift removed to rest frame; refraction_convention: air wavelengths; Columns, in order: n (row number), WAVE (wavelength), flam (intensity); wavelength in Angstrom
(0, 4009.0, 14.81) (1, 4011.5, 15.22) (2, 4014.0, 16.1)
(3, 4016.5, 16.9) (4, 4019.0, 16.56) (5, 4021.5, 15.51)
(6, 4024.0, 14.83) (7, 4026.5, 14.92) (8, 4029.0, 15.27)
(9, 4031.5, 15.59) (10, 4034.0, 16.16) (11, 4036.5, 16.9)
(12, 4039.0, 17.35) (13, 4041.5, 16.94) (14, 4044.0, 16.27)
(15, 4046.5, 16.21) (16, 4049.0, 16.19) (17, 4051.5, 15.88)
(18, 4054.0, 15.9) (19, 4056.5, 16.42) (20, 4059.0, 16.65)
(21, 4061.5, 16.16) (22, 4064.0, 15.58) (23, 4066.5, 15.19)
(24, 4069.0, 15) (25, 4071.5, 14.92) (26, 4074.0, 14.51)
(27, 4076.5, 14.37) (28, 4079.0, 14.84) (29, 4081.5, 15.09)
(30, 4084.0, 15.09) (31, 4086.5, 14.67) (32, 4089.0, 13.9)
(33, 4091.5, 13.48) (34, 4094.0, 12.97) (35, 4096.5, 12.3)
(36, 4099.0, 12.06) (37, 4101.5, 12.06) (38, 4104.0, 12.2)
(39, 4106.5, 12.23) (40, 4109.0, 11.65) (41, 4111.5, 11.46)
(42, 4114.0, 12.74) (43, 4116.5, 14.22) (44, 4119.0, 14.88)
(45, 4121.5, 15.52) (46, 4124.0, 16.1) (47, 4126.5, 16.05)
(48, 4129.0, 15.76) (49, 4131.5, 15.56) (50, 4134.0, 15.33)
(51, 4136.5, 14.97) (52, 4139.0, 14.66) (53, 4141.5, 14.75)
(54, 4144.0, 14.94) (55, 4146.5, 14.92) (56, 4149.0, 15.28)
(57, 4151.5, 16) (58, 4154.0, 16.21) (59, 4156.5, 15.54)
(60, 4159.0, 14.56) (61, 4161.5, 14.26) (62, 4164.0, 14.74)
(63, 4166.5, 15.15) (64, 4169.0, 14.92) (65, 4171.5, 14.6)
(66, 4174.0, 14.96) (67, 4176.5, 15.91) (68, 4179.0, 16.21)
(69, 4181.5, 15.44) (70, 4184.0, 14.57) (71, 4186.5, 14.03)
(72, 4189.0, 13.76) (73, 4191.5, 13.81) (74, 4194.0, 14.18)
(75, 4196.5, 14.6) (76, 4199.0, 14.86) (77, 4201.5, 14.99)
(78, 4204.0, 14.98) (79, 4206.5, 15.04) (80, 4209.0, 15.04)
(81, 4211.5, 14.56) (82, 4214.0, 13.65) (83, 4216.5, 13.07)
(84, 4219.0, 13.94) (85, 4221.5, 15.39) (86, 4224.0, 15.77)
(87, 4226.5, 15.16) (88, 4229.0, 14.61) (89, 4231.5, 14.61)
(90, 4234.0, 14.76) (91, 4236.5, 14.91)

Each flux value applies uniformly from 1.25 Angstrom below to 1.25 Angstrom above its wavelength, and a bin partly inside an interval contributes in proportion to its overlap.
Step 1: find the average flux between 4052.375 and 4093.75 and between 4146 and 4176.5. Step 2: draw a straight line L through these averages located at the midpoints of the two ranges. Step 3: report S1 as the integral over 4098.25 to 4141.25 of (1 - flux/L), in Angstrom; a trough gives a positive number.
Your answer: 3.1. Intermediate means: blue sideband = 15.1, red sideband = 15.1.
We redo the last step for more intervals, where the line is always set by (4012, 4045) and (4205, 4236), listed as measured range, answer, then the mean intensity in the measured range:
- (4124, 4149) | 0.0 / 15.3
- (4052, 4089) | 1.1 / 15.3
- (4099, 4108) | 2.0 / 12.1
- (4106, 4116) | 2.1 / 12.2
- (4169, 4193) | 0.2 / 14.8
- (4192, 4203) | 0.2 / 14.6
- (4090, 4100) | 1.8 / 12.7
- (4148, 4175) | 0.0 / 15.1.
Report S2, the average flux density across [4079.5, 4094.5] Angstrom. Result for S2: 14.3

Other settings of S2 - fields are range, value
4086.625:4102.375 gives 12.9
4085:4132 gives 13.7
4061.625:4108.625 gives 13.9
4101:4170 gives 14.5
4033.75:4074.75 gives 16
